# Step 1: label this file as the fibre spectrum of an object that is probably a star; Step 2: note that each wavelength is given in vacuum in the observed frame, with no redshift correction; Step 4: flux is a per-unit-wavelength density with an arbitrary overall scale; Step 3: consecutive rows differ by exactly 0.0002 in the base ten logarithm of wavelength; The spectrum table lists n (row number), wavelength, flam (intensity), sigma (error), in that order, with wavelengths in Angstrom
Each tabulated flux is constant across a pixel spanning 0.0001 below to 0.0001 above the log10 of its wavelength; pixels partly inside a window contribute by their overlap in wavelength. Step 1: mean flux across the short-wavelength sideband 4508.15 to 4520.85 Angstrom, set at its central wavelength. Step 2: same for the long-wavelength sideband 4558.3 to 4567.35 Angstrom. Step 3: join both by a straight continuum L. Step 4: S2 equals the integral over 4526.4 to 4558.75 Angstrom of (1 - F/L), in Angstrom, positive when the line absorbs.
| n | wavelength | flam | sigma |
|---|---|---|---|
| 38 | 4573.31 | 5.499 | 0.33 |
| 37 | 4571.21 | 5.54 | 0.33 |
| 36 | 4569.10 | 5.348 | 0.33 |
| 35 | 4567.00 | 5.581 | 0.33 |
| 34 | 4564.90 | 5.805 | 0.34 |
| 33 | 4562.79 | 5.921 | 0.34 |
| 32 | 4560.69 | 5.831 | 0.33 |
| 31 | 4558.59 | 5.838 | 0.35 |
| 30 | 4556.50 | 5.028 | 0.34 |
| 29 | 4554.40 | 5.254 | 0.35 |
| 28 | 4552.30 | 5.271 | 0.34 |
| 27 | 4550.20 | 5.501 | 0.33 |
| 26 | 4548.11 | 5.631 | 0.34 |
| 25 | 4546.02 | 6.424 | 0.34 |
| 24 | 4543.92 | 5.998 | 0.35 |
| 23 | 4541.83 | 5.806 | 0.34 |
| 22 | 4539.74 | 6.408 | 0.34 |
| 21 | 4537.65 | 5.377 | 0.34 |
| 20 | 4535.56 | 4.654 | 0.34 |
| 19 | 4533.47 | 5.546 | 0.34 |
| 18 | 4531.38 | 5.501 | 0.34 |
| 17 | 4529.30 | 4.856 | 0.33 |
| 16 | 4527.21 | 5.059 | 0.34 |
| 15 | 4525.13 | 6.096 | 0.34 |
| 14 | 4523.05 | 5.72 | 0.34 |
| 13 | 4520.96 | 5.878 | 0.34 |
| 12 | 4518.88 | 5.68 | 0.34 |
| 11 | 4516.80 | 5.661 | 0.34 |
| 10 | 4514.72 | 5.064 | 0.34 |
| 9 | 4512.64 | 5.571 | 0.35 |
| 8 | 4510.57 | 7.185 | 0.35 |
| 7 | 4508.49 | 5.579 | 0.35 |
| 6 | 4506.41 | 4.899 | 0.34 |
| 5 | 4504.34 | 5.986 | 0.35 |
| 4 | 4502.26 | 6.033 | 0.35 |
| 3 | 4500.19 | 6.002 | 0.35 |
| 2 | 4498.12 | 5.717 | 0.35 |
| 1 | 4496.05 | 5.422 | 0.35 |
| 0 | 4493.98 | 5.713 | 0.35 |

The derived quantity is 1.7 Angstrom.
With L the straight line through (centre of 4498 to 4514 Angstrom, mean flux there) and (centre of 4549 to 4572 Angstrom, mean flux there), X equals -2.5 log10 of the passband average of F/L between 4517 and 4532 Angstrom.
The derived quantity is 0.04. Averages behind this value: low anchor 5.87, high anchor 5.54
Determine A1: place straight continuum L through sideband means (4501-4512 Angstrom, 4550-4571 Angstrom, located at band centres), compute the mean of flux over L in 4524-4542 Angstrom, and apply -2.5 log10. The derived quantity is 0.05 mag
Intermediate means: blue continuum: 5.93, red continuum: 5.54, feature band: 5.47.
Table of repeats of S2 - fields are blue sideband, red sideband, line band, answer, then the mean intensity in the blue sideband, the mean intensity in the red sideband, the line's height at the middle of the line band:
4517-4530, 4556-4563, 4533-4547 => -0.3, 5.57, 5.68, 5.62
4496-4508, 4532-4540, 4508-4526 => -0.9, 5.69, 5.4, 5.57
